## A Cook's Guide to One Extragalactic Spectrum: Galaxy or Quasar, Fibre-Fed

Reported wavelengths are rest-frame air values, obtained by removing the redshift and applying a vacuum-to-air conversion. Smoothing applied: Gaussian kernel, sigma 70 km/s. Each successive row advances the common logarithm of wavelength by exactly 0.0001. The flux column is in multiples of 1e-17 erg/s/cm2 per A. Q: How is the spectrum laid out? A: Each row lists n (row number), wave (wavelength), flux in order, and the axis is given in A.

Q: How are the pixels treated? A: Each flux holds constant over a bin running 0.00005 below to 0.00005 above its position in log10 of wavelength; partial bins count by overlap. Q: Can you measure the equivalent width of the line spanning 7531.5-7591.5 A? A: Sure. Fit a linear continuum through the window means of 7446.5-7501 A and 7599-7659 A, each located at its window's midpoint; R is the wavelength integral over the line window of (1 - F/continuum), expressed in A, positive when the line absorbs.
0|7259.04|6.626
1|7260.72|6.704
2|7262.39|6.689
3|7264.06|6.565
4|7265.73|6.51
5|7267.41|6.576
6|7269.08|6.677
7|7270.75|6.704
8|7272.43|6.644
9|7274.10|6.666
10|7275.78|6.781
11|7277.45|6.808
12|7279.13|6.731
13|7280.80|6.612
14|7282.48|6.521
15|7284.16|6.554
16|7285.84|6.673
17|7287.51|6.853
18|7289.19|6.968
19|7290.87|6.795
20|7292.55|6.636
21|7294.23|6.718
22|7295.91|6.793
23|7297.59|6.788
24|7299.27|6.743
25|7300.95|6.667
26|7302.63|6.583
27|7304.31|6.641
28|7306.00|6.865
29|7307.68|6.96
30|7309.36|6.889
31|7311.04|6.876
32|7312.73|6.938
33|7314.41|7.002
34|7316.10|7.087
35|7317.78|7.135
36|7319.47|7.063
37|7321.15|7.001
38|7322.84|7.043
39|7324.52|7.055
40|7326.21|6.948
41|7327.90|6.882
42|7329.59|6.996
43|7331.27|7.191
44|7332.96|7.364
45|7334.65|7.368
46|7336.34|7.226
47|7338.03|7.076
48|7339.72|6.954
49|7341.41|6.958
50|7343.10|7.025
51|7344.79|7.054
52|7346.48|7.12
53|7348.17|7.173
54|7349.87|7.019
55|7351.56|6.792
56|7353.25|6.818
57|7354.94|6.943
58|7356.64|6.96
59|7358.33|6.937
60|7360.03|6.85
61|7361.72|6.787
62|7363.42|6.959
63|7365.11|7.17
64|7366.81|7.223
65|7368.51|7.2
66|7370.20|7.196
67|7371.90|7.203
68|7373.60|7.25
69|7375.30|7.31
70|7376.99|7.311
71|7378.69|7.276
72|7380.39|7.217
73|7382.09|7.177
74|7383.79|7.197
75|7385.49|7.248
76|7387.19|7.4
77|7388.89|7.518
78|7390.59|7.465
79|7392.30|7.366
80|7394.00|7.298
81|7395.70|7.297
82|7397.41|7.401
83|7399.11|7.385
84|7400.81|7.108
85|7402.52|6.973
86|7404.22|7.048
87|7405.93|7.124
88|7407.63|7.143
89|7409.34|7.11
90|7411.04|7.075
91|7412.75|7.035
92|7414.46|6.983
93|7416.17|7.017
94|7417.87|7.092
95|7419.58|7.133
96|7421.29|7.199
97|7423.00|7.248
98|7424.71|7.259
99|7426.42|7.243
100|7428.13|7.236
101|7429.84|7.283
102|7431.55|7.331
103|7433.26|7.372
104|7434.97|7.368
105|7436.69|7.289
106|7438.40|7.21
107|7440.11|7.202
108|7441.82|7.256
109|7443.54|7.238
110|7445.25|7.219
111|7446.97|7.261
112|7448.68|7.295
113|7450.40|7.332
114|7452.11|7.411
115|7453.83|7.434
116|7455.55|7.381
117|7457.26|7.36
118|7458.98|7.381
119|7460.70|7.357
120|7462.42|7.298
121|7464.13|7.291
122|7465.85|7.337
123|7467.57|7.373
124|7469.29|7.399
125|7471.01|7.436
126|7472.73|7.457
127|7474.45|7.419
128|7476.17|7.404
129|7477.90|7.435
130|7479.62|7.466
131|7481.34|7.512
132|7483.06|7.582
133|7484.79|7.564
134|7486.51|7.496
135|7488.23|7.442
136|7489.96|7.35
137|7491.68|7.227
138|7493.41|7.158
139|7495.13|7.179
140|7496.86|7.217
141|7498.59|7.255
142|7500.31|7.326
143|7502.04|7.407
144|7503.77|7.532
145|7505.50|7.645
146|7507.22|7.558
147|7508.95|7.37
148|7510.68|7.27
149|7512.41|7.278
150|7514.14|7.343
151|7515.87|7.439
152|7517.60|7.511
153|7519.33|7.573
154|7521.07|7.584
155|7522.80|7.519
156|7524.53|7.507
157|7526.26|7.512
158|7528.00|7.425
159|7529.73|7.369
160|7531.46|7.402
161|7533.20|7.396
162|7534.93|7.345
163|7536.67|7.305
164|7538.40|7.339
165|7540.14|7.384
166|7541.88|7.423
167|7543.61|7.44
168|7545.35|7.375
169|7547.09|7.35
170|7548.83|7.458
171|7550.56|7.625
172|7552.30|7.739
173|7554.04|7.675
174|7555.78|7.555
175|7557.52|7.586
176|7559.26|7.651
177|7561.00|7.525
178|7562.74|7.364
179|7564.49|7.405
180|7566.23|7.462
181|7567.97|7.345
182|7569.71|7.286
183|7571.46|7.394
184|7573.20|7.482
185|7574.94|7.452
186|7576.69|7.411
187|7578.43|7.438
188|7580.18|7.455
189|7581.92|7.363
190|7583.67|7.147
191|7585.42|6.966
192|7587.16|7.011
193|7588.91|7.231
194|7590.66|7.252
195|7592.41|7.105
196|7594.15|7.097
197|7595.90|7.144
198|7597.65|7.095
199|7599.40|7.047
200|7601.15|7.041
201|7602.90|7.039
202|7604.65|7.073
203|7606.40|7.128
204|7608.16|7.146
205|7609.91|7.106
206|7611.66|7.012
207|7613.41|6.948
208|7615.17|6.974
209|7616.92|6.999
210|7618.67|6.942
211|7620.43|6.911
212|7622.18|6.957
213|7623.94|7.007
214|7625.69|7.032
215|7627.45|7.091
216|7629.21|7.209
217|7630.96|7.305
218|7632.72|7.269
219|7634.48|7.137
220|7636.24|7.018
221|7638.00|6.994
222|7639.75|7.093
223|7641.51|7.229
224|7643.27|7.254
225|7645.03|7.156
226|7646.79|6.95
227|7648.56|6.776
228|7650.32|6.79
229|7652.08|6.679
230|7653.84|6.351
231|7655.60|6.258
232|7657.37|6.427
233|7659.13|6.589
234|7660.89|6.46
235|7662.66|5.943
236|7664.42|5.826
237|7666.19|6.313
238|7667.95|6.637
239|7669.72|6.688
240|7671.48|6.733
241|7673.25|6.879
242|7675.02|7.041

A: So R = -2.13 A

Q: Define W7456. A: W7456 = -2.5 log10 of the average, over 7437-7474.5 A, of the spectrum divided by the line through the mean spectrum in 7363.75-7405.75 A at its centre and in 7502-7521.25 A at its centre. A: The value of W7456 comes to 0.005 mag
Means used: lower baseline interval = 7.25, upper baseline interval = 7.46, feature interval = 7.33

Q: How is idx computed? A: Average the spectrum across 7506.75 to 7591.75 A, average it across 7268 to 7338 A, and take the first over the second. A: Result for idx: 1.1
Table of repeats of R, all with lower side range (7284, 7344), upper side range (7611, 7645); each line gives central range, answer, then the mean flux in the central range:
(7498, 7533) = -2.08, 7.44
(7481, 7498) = -0.86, 7.36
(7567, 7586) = -0.79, 7.35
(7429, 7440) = -0.50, 7.3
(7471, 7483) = -0.77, 7.46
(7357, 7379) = -0.53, 7.12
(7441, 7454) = -0.57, 7.3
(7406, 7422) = -0.26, 7.09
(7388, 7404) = -0.77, 7.3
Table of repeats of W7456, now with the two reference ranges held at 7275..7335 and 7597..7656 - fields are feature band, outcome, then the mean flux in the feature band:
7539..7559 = -0.081 mag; 7.51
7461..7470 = -0.061 mag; 7.34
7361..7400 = -0.054 mag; 7.26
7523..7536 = -0.069 mag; 7.43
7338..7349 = -0.026 mag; 7.05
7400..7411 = -0.026 mag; 7.08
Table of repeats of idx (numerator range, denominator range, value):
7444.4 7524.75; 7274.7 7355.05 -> 1.07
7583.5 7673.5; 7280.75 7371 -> 1.00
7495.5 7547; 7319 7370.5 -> 1.05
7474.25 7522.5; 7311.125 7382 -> 1.05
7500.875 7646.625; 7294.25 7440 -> 1.03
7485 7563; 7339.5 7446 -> 1.04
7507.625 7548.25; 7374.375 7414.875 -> 1.03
